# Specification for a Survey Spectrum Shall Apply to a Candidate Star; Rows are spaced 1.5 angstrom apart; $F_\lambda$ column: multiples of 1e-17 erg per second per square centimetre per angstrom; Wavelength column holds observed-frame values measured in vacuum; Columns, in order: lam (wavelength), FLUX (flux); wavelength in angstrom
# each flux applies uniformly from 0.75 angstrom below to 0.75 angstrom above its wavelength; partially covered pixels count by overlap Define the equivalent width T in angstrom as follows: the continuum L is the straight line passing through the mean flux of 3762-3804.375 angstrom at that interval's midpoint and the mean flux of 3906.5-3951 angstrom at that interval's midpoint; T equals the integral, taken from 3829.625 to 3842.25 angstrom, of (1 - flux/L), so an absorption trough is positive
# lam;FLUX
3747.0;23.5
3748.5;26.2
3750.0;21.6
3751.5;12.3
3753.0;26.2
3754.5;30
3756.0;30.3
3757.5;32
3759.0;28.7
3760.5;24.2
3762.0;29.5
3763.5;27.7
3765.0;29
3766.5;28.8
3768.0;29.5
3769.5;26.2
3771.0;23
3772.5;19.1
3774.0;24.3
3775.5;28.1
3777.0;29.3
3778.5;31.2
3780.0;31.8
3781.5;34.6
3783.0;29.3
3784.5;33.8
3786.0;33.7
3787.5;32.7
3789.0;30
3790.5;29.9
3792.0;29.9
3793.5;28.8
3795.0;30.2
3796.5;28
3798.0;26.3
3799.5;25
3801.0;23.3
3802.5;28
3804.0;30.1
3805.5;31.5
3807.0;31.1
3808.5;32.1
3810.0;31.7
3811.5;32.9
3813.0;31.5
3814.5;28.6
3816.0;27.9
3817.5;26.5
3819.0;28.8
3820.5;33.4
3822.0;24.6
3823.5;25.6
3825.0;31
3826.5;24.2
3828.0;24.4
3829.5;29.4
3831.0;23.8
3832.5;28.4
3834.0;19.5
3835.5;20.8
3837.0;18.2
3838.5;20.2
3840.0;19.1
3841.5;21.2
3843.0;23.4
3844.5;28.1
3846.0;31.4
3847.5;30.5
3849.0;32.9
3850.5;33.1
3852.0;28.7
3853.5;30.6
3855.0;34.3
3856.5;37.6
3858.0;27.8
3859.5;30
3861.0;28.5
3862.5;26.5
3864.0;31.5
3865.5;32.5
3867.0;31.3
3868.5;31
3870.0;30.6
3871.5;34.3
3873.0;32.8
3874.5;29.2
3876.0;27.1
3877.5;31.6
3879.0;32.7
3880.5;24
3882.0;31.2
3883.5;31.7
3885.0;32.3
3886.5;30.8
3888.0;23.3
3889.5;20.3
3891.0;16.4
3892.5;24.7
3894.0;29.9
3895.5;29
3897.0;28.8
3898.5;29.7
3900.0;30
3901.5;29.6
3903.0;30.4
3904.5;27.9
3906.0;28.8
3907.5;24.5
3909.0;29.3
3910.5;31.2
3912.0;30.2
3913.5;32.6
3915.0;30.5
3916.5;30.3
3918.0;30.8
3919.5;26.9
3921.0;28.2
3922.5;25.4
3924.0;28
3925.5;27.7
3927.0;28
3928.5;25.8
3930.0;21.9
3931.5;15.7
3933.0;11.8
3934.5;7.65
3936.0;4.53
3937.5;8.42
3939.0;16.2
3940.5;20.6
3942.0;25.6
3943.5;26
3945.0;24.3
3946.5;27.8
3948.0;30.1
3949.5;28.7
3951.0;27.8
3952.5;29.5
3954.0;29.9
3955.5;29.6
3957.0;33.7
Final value 2.4 angstrom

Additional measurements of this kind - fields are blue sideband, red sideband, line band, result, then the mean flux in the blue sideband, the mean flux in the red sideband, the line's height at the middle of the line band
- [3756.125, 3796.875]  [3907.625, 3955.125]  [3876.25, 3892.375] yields -0.8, 29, 24.6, 25.9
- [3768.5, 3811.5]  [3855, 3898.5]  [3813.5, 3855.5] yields 3.6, 29.1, 29.3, 29.2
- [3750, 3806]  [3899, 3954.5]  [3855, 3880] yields -4.3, 28.2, 25.2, 26.4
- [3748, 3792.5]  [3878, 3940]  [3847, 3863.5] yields -2.8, 28.1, 25.5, 26.5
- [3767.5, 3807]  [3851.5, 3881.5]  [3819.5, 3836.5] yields 2.2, 28.8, 30.7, 29.7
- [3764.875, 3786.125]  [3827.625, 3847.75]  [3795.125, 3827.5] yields -3.4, 28.6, 24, 26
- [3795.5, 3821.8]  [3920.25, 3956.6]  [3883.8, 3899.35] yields -0.9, 29.1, 23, 25.2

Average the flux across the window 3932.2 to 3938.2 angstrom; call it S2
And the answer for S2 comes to 8.16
